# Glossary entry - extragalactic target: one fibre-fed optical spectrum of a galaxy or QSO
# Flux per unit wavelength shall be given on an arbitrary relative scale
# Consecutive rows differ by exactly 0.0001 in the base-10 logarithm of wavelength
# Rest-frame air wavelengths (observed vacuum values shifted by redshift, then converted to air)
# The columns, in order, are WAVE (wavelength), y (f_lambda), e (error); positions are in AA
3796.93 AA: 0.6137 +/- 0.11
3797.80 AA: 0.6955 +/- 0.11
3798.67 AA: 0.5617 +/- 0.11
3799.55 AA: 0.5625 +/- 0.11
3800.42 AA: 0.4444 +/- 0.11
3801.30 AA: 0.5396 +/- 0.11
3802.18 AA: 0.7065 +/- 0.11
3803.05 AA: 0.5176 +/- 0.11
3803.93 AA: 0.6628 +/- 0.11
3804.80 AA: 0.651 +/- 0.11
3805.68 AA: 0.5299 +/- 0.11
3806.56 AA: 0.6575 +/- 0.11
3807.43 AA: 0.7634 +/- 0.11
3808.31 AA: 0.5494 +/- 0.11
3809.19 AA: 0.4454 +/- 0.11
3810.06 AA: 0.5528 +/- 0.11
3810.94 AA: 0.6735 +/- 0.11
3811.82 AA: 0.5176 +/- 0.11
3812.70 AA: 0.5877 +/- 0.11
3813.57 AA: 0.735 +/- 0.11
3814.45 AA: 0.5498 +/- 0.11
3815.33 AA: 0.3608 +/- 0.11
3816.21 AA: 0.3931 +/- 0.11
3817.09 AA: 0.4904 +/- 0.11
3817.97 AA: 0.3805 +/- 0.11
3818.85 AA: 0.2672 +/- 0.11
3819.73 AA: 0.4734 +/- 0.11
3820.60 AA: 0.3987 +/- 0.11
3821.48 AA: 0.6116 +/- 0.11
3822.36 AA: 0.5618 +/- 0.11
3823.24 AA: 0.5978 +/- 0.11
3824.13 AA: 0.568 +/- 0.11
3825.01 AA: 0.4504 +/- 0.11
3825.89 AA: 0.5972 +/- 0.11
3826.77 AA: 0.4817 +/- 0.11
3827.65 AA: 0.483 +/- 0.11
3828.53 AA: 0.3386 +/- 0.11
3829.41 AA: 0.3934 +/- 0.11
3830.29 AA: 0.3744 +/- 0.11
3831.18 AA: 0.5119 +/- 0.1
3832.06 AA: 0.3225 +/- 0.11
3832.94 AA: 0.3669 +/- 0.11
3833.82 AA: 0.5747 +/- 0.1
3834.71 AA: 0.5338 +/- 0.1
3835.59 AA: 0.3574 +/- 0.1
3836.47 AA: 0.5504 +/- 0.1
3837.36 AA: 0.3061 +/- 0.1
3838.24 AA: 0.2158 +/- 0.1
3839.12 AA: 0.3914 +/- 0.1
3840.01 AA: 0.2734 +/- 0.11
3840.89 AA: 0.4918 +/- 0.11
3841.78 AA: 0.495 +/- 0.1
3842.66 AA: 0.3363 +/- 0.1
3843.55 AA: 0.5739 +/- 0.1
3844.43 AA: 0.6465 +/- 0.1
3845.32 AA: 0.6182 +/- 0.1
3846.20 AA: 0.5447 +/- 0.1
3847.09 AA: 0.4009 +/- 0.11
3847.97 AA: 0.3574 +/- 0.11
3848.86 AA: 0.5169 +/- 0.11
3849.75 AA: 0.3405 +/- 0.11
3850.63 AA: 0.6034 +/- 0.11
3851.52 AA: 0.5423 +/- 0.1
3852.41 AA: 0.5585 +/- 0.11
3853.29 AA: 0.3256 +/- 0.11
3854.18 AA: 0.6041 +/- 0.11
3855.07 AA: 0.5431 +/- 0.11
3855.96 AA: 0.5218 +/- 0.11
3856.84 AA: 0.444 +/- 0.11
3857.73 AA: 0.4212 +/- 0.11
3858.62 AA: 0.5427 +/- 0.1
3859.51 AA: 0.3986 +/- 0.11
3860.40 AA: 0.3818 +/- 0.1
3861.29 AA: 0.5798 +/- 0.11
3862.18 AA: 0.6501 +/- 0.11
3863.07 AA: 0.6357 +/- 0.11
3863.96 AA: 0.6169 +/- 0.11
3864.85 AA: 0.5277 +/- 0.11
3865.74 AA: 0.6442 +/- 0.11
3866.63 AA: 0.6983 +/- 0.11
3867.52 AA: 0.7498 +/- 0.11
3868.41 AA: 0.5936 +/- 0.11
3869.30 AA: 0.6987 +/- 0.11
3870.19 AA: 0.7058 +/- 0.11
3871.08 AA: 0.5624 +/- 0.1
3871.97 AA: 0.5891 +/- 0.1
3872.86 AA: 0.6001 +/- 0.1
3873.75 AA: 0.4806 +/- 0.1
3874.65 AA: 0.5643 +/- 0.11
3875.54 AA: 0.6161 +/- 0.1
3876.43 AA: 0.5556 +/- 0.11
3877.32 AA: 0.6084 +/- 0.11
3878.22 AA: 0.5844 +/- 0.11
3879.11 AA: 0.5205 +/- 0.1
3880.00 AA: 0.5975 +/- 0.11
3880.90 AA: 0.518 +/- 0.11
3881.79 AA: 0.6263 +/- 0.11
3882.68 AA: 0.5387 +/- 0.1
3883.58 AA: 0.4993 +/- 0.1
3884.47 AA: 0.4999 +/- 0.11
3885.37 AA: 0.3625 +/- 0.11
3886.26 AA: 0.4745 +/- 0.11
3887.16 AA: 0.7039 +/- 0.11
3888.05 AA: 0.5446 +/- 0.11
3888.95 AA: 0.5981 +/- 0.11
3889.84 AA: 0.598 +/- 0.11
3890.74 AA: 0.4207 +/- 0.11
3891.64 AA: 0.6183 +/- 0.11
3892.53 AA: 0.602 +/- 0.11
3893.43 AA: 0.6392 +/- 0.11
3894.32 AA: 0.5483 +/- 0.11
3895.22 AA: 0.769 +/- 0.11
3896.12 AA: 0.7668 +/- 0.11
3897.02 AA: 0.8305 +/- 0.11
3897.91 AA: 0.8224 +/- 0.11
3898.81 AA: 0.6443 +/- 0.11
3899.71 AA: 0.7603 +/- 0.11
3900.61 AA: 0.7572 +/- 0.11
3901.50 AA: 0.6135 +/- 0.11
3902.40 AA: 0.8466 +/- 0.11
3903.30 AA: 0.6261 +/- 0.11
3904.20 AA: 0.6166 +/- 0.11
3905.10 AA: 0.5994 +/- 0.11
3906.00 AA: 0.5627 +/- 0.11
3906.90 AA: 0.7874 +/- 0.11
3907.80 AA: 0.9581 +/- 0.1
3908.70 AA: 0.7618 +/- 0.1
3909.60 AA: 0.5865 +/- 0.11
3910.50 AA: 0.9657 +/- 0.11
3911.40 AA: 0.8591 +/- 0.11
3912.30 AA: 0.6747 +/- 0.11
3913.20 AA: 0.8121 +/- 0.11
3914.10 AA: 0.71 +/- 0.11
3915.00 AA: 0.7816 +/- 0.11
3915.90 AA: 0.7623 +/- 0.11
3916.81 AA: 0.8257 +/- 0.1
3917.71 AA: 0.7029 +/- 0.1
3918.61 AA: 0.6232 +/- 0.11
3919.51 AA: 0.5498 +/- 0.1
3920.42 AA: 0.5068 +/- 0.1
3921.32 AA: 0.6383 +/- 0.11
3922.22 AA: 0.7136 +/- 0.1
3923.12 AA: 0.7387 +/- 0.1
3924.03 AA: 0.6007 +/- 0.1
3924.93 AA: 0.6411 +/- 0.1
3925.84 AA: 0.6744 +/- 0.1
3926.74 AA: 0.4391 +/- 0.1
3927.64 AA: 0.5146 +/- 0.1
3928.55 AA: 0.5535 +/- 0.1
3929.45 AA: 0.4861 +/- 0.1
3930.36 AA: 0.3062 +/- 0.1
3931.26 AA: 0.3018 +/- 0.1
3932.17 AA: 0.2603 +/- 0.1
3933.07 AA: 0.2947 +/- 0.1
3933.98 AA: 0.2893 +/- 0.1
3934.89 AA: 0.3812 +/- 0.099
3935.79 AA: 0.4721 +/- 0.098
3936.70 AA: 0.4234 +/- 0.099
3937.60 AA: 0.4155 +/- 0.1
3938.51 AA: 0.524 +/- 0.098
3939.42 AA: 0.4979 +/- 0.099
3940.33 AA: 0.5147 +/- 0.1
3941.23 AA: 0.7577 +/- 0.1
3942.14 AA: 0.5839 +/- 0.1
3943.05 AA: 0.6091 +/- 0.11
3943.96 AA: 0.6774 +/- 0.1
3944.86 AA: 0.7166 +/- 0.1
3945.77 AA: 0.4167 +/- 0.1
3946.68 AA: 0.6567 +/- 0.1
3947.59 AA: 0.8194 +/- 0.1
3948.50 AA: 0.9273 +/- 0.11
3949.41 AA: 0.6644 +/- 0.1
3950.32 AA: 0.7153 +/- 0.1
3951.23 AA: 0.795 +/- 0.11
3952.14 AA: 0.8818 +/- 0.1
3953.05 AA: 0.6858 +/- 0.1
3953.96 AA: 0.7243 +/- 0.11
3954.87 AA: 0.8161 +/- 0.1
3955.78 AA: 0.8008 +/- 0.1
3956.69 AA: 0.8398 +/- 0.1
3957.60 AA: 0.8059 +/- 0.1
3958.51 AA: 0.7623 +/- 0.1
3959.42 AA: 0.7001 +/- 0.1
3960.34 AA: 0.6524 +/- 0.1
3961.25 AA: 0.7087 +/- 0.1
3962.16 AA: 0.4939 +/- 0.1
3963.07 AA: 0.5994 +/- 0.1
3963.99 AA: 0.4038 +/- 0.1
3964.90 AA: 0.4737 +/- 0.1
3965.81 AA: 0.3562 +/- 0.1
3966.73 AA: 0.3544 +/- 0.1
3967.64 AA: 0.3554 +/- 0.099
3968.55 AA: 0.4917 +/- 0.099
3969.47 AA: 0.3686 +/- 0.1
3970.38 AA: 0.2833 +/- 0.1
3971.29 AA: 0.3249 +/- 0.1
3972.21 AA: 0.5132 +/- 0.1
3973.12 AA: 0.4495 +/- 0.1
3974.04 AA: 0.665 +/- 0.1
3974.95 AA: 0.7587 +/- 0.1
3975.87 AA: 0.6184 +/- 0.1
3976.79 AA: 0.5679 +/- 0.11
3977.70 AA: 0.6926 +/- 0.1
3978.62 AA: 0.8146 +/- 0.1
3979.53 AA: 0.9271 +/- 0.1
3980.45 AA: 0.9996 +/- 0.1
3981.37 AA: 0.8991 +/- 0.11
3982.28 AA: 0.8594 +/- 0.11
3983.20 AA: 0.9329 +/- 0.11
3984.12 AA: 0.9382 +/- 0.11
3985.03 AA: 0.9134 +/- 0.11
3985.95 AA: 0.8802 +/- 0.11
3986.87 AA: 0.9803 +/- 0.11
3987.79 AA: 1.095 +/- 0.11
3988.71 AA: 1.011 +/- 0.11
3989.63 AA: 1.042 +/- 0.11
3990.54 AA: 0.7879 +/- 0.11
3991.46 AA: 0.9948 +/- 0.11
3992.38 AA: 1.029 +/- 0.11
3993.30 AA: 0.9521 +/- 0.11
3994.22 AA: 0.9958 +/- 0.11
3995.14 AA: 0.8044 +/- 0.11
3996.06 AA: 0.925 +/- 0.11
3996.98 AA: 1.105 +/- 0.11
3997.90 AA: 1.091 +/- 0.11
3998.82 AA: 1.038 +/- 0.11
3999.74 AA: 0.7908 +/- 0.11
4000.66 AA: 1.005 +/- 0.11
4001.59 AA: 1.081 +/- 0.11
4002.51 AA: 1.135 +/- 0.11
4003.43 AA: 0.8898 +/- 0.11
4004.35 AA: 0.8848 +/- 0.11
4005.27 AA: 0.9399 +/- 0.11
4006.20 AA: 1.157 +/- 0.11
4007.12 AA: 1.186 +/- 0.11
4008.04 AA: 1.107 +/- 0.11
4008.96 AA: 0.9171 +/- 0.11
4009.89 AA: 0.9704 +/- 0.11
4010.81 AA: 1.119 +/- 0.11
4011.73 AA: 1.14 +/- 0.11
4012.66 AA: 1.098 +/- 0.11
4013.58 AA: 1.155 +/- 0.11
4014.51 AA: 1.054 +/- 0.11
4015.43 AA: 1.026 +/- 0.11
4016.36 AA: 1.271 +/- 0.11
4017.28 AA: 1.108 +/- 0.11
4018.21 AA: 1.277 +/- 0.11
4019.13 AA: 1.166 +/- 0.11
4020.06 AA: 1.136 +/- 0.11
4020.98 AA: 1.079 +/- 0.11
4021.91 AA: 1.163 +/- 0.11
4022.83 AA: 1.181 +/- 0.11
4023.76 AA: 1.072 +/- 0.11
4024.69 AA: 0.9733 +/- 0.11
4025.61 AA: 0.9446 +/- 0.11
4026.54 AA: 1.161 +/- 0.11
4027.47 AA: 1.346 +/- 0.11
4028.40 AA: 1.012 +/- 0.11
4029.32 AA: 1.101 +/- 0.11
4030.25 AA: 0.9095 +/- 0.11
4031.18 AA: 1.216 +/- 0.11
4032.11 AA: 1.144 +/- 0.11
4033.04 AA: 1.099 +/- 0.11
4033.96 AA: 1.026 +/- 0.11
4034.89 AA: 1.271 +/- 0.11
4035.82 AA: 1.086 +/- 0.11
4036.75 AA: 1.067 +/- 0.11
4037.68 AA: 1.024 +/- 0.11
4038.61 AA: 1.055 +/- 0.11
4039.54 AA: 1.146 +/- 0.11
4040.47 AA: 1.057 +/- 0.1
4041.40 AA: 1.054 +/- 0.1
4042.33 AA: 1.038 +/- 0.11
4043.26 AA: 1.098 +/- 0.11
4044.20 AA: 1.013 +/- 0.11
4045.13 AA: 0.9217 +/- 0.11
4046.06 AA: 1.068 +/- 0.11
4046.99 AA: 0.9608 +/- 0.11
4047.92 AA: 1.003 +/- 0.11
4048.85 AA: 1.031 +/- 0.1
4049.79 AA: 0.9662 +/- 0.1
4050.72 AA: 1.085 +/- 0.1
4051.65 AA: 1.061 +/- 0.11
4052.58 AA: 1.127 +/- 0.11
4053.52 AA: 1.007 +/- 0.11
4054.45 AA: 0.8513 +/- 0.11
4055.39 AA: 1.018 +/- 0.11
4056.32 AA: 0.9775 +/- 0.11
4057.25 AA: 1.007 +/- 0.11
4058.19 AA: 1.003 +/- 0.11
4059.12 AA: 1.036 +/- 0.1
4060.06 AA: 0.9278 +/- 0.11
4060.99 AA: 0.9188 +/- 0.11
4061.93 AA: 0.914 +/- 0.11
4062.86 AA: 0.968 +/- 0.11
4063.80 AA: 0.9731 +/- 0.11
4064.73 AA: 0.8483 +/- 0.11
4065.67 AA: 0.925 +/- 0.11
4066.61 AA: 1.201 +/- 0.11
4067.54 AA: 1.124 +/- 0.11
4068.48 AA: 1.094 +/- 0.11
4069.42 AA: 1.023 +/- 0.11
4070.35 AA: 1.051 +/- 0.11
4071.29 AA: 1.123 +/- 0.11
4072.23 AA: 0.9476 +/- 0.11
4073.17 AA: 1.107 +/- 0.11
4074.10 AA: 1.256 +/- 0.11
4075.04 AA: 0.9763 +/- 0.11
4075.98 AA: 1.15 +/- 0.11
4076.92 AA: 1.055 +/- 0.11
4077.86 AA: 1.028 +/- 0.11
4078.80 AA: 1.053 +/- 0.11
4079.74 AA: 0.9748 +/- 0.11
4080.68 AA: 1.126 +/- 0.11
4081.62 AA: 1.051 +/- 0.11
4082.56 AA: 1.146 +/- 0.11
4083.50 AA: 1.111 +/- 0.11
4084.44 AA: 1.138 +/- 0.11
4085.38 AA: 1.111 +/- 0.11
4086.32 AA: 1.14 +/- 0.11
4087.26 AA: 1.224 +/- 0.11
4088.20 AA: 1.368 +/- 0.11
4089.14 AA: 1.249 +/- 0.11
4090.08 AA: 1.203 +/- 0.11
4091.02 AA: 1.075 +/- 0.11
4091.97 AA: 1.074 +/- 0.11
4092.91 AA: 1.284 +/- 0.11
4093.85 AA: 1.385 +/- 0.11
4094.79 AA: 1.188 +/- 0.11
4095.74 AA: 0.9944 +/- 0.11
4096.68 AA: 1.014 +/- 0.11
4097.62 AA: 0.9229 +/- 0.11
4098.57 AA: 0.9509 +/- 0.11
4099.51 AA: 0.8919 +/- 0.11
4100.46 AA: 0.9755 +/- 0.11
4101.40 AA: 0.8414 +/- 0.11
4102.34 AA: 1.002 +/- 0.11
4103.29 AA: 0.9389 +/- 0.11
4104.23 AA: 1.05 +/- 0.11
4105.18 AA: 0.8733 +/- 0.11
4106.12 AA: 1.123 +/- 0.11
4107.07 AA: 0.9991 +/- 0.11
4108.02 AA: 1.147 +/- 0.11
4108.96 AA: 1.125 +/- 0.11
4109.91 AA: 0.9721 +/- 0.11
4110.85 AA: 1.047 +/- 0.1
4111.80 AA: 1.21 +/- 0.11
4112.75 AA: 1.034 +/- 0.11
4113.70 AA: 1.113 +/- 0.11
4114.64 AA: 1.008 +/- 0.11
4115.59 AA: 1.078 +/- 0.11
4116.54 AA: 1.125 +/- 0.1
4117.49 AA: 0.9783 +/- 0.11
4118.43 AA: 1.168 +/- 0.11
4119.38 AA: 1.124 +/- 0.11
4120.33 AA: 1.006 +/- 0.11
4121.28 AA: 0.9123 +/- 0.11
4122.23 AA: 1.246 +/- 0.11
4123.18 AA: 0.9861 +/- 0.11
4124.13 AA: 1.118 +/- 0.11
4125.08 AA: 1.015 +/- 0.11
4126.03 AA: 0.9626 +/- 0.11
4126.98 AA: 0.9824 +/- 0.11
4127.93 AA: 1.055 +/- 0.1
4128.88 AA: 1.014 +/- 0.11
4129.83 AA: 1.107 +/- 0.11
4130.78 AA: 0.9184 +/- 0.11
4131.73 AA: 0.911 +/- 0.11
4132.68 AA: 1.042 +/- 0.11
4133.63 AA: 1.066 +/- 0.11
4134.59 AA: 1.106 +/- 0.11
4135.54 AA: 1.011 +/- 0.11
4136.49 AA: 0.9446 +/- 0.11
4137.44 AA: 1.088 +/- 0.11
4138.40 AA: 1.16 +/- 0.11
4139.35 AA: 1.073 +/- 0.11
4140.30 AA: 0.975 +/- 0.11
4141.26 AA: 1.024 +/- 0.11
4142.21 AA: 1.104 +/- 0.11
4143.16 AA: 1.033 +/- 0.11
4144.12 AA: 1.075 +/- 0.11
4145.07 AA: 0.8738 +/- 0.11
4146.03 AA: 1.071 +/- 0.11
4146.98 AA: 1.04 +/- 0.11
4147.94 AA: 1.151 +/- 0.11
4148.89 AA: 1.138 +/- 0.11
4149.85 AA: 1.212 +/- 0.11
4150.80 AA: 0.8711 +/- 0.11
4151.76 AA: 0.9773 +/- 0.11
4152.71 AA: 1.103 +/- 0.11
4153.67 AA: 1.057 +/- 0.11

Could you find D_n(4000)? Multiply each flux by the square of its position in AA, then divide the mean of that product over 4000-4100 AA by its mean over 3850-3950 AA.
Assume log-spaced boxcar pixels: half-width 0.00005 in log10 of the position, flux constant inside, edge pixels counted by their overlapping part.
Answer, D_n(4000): 1.9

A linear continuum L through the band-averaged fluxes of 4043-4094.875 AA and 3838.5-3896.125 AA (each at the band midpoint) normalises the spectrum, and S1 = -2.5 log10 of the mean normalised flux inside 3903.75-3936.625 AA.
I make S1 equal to 0.12 mag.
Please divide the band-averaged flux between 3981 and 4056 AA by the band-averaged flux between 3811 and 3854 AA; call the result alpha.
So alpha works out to 2.22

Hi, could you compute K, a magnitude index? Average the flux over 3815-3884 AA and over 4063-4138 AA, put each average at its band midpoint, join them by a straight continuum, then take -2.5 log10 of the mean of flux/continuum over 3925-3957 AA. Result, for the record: 0.22 mag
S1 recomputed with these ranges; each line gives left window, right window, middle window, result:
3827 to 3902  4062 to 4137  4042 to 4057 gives -0.07 mag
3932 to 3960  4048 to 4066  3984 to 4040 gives -0.25 mag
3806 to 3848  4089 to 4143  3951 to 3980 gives 0.22 mag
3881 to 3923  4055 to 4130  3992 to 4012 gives -0.16 mag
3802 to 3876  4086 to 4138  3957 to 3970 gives 0.38 mag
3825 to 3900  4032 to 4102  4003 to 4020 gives -0.18 mag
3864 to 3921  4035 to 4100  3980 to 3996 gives -0.09 mag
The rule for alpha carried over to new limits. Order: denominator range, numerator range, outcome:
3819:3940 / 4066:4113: 1.94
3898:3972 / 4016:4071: 1.72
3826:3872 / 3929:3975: 1.13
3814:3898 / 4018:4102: 2.04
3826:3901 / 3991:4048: 1.97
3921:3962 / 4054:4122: 1.74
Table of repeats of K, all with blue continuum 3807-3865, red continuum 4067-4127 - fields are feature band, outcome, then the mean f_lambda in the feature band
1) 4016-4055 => -0.16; 1.08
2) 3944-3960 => 0.00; 0.746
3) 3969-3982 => 0.25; 0.638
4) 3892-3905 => -0.12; 0.7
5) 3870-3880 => -0.01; 0.578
